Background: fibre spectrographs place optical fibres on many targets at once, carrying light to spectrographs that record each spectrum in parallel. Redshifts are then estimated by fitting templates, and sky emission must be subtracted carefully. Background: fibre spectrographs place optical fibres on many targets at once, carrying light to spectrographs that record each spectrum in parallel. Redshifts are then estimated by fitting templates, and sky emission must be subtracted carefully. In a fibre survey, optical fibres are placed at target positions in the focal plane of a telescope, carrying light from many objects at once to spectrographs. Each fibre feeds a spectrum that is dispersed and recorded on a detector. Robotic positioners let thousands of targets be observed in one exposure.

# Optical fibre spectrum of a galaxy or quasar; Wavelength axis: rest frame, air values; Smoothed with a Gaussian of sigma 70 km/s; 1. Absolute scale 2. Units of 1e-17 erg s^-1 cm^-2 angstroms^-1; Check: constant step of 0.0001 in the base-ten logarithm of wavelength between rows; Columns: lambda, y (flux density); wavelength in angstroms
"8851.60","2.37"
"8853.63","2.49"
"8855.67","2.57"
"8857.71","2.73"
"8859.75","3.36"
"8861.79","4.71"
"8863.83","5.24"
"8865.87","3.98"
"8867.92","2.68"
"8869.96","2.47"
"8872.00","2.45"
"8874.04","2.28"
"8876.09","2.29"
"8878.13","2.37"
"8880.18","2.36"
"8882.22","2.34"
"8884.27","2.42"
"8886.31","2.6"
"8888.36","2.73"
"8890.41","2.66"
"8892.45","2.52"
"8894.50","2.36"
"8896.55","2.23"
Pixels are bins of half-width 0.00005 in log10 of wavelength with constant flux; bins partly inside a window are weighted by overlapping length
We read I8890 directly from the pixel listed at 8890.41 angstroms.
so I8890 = 2.66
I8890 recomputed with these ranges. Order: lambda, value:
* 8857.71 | 2.73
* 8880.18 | 2.36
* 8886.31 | 2.6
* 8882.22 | 2.34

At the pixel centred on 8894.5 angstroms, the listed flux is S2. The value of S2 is 2.36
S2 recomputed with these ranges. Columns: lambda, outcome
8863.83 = 5.24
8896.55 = 2.23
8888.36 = 2.73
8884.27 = 2.42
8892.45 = 2.52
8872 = 2.45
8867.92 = 2.68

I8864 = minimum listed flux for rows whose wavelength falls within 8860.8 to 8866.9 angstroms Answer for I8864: 3.98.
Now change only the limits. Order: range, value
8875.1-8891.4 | 2.29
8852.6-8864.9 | 2.49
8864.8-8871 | 2.47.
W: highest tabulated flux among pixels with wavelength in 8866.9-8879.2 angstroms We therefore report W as 2.68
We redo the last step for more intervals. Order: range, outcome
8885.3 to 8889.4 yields 2.73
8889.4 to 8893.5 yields 2.66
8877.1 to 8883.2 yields 2.37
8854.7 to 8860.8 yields 3.36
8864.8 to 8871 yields 3.98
